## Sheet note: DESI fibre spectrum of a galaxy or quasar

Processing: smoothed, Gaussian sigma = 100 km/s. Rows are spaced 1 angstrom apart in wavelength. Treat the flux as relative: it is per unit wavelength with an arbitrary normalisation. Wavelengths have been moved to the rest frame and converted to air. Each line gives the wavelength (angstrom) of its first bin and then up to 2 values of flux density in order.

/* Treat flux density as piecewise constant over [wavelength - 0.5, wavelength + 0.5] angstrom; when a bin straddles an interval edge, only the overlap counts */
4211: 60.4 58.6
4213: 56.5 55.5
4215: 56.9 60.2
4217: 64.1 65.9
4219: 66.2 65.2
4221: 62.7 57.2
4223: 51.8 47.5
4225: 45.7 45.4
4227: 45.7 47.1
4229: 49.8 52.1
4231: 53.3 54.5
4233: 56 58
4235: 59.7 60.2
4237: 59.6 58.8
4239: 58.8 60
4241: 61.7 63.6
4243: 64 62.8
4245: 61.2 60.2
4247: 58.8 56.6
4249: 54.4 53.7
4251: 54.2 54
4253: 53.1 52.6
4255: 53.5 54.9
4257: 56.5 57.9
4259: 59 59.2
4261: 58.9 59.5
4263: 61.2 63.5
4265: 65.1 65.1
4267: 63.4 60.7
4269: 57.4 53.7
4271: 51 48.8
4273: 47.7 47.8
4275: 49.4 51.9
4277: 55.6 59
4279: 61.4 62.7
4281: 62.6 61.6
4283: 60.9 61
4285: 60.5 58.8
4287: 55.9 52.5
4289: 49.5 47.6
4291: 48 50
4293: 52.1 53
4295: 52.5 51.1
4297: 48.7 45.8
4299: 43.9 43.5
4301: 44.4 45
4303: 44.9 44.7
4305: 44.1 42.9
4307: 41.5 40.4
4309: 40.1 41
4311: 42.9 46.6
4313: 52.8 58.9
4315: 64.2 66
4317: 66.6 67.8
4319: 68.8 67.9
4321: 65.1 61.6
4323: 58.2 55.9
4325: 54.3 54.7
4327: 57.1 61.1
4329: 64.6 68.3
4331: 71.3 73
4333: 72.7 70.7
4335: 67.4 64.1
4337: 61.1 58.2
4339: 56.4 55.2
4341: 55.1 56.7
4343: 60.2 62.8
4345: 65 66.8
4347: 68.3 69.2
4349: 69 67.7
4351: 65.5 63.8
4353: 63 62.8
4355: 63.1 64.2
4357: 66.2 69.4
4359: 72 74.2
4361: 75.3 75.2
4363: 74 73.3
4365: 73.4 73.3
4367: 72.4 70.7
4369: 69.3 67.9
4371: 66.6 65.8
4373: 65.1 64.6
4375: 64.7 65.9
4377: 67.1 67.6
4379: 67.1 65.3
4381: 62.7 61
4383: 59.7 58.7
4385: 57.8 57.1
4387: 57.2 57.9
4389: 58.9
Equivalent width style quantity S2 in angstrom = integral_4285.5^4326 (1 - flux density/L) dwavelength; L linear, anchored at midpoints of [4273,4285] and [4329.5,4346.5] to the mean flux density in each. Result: 5.58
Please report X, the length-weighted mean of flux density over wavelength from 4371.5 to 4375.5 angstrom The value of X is 65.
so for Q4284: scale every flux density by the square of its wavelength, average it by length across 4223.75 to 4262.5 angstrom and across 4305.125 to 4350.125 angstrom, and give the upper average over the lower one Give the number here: 1.1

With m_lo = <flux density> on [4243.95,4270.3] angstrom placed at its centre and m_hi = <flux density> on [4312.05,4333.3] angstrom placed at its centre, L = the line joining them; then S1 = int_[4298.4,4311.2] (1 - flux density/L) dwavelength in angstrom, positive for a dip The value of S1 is 3.9 angstrom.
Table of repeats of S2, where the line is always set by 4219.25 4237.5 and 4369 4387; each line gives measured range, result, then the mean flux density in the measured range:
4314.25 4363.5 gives -2.9 angstrom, 64.9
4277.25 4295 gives 0.5 angstrom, 56.2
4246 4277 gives 0.0 angstrom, 56.2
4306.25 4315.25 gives 1.9 angstrom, 47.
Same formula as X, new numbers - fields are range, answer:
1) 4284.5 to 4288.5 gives 56.9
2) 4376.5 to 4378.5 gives 67.3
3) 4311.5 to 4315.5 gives 55.6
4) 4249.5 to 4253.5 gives 53.8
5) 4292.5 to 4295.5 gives 52.5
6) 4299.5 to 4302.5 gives 44.3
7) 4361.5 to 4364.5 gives 74.2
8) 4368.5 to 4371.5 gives 67.9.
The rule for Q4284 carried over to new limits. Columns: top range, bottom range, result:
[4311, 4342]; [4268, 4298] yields 1.16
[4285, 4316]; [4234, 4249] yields 0.83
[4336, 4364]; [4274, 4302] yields 1.26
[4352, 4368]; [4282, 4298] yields 1.35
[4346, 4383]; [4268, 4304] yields 1.34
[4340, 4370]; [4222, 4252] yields 1.28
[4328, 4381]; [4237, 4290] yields 1.21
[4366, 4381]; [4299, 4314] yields 1.56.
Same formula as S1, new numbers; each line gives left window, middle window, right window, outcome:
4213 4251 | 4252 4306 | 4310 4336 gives 4.9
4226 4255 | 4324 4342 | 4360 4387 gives 0.4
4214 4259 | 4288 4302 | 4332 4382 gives 3.0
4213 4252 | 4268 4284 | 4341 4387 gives 1.2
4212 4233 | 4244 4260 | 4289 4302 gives -1.2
